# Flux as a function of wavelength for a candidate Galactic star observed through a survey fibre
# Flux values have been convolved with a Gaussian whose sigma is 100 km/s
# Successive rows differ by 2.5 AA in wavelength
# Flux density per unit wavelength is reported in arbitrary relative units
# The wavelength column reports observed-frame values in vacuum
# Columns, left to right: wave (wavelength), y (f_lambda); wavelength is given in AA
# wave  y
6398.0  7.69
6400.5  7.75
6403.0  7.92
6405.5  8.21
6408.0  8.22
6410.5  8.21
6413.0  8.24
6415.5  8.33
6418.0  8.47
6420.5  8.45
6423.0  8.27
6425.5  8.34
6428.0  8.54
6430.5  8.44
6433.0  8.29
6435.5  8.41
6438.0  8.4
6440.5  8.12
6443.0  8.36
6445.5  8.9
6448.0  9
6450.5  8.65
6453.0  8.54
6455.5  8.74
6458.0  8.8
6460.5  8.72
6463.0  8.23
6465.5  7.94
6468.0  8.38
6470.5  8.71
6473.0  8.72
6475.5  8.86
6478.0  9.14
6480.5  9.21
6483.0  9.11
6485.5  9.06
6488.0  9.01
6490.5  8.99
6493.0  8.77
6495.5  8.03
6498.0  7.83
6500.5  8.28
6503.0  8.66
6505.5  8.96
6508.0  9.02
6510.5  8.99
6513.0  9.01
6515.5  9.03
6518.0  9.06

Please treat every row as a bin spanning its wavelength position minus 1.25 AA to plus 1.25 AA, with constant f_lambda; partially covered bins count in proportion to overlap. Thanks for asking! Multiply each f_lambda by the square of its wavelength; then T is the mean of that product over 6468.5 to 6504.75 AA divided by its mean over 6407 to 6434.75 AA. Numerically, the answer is 1.1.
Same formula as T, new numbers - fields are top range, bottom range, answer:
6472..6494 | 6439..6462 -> 1.05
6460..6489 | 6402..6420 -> 1.08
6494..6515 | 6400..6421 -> 1.08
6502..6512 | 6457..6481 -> 1.04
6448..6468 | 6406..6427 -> 1.04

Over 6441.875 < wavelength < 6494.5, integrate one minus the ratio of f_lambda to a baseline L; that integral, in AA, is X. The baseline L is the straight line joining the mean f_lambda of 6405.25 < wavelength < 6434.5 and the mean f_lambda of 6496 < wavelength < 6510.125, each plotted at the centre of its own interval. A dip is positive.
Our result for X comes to -1.8 AA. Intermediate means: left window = 8.34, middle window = 8.75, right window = 8.55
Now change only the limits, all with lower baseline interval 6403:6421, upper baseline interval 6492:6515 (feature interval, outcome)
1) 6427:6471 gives -0.5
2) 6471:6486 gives -0.8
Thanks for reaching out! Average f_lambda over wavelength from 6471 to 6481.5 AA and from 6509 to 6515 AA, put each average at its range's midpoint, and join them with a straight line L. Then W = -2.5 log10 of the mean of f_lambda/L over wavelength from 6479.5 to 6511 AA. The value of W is 0.028 mag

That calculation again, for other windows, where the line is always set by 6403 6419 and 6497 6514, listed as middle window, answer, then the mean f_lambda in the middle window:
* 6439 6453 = -0.02 mag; 8.6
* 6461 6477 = 0.00 mag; 8.5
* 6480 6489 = -0.06 mag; 9.09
